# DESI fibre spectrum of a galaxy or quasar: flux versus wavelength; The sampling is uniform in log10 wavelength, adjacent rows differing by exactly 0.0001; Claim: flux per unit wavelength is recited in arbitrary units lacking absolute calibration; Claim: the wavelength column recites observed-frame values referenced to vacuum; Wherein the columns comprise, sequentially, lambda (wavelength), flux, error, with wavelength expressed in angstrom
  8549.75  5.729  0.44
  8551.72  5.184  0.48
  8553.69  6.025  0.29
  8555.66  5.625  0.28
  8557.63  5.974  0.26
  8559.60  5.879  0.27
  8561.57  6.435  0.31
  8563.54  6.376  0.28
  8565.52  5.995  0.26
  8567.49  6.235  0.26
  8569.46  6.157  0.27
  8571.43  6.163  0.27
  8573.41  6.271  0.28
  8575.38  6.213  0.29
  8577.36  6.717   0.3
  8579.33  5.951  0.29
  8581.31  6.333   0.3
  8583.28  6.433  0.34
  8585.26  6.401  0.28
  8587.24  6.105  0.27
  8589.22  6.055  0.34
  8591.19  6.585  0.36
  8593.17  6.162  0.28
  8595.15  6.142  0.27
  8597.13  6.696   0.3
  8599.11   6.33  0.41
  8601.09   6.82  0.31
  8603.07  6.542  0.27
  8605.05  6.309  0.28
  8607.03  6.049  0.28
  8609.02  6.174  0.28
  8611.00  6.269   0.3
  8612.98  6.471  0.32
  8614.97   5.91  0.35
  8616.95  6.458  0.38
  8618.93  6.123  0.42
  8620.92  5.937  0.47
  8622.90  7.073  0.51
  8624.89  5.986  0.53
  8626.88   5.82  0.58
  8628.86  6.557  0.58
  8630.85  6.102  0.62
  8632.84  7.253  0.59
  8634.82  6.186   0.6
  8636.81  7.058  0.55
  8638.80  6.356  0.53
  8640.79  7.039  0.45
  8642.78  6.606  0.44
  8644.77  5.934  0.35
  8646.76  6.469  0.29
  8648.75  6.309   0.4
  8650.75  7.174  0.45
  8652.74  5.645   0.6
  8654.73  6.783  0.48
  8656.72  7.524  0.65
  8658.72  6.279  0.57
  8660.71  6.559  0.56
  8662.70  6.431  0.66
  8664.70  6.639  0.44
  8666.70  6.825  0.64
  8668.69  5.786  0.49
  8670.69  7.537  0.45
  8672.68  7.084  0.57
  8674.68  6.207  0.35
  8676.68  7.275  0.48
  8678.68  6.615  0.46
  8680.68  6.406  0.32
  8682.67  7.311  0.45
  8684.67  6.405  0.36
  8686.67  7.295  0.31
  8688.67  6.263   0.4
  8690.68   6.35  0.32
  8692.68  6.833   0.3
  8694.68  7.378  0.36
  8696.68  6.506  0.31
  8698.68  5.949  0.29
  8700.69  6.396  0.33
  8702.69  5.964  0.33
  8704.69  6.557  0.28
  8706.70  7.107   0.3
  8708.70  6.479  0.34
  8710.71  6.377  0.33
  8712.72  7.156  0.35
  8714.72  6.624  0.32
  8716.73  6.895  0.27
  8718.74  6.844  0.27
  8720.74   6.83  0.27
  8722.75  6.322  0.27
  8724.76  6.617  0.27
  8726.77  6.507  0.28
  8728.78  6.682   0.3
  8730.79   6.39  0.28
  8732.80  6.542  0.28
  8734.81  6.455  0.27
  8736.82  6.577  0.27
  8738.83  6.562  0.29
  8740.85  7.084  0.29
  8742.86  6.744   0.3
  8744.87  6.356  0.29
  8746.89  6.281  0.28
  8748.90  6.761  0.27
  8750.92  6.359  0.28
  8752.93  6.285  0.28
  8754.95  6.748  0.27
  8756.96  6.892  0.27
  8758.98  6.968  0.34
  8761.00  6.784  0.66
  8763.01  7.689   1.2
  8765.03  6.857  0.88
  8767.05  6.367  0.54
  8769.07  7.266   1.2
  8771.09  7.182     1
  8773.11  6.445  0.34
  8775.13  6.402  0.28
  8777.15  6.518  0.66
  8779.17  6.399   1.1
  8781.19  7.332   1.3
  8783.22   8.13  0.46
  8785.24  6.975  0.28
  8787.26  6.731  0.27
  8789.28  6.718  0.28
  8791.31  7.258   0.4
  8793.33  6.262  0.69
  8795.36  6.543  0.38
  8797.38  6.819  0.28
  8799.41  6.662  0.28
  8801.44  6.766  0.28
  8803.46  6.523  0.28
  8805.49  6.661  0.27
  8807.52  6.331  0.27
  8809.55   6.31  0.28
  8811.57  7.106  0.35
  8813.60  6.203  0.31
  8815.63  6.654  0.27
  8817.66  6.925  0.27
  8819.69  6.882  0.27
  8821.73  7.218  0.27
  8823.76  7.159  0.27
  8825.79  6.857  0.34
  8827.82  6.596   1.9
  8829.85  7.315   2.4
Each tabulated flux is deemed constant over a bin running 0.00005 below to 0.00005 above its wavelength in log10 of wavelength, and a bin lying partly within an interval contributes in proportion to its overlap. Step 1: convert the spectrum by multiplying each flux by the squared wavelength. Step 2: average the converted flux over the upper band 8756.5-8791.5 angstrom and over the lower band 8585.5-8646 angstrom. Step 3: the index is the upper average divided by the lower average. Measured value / 1.1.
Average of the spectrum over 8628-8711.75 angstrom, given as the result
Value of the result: 6.61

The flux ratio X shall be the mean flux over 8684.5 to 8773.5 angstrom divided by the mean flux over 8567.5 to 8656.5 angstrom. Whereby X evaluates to 1.05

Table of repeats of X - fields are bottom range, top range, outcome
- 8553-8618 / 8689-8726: 1.06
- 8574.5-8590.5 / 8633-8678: 1.06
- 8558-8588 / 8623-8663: 1.04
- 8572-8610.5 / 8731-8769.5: 1.06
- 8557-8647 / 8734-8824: 1.07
